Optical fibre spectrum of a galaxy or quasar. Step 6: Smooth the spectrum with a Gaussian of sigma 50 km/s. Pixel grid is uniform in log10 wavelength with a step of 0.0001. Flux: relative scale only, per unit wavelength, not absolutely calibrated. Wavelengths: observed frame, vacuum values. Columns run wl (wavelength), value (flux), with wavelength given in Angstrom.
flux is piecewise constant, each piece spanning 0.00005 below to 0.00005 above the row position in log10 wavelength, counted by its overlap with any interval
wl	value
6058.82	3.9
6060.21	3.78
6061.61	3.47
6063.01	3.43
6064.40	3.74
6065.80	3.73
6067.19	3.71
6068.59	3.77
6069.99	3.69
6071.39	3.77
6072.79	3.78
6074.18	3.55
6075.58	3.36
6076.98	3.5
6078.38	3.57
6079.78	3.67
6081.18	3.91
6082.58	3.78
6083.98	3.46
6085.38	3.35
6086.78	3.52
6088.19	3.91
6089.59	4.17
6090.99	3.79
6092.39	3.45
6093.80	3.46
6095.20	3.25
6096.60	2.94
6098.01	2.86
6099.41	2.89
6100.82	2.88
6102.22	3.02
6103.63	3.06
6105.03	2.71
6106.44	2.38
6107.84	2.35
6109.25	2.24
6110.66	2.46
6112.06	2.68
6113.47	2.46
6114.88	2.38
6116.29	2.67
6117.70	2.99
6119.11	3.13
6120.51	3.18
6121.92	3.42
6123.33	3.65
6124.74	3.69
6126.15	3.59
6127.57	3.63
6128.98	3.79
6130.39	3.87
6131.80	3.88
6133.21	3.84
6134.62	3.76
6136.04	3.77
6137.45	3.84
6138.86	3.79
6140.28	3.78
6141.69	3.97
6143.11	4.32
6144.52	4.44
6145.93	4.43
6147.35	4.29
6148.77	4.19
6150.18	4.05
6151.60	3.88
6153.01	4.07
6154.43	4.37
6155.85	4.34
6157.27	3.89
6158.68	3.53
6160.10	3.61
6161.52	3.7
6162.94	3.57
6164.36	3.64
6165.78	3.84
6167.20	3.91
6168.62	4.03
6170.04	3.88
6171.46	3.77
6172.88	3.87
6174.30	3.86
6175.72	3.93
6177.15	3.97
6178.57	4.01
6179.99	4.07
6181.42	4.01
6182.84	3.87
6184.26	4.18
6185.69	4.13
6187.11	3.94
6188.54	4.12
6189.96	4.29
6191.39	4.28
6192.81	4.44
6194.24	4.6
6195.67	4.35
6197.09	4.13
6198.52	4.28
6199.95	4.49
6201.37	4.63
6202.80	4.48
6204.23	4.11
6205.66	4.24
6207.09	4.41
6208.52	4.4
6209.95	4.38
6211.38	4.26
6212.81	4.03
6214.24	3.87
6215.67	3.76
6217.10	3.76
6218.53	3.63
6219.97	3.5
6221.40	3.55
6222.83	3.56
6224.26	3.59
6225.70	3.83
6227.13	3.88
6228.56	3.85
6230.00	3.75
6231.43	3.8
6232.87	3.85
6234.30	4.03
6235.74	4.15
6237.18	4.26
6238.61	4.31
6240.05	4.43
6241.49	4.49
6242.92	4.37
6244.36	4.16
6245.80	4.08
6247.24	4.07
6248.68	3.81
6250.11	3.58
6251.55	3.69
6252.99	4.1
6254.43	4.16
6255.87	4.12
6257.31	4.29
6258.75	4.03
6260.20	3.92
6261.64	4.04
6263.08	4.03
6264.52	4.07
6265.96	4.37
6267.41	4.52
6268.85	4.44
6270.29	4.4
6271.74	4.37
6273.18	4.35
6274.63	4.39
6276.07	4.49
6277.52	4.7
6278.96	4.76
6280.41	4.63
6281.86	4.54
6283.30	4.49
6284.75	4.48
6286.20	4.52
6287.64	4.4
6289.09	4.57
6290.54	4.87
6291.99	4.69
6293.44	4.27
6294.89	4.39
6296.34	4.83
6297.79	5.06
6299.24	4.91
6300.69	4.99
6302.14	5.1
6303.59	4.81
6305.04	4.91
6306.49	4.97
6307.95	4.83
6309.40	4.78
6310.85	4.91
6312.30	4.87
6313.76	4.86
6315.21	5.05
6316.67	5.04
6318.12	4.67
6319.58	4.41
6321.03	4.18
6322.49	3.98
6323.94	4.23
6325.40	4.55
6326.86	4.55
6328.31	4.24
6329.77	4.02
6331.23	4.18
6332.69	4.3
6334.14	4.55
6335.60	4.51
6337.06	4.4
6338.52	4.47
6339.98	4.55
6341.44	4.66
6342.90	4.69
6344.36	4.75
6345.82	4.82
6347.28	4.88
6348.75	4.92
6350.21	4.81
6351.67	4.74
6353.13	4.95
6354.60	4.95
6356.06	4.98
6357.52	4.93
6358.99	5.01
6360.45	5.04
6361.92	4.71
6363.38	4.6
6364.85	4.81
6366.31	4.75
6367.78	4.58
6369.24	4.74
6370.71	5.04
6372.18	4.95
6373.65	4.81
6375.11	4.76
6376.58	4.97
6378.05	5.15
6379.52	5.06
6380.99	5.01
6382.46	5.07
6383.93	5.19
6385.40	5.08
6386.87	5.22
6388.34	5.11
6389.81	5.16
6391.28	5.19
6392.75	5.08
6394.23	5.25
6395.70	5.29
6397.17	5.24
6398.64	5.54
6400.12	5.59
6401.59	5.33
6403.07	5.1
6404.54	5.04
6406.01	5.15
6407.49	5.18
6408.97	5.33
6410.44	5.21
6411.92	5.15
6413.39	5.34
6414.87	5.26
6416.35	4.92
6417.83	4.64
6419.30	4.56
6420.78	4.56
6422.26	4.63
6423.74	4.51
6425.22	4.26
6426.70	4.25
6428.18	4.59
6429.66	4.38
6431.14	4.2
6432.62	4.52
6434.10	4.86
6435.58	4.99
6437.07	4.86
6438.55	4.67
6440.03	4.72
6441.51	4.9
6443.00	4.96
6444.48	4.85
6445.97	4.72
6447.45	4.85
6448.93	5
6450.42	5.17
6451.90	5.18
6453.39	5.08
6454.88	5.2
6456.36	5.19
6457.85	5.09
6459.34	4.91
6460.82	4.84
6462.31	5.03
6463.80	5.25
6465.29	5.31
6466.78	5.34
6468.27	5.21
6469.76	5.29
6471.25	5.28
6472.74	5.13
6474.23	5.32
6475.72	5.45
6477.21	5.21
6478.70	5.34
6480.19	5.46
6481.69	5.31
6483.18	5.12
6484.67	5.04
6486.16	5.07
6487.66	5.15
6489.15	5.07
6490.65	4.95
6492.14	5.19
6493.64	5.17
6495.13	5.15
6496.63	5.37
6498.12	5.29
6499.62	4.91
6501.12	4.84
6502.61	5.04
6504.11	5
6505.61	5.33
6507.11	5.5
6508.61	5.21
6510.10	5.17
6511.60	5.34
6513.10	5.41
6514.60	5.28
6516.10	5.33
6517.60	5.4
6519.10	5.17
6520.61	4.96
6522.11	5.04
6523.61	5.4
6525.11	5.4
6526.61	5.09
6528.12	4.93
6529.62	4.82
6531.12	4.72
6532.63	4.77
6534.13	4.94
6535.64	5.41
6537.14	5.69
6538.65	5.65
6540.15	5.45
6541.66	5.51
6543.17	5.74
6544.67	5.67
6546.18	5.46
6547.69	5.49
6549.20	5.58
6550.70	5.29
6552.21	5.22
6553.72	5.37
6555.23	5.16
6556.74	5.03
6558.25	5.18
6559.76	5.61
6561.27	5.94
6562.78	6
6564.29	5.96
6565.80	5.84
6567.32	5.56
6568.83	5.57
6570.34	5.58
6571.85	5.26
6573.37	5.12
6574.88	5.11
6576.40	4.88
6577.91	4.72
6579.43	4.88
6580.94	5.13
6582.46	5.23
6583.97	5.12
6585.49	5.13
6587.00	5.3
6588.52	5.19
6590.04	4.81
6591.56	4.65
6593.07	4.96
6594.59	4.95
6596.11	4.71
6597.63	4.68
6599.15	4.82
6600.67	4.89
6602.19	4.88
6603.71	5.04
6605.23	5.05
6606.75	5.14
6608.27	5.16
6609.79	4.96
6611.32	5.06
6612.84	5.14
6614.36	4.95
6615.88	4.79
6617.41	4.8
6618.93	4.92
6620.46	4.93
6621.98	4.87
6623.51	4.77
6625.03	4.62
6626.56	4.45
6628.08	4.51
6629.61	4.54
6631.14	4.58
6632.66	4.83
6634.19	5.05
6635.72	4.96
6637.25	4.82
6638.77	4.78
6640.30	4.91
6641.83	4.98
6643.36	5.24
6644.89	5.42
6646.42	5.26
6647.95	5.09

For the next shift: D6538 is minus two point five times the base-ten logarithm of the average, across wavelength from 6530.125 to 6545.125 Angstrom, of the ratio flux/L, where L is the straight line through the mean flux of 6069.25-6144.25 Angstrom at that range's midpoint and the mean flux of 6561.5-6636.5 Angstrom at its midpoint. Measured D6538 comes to -0.111 mag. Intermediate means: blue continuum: 3.38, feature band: 5.34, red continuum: 5.03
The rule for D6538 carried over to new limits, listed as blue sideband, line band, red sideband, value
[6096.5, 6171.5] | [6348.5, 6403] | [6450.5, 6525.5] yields -0.08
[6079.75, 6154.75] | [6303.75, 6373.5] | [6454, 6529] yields -0.05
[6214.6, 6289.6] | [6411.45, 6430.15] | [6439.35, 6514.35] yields 0.04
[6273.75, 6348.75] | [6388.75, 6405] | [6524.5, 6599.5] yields -0.09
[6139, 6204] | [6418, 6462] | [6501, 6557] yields 0.04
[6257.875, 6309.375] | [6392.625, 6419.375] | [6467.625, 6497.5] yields -0.05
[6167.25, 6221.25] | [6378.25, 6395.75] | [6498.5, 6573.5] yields -0.08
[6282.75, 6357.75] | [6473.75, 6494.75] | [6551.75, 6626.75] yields -0.06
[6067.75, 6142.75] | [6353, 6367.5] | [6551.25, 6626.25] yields -0.14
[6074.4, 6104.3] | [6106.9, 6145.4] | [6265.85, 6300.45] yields 0.08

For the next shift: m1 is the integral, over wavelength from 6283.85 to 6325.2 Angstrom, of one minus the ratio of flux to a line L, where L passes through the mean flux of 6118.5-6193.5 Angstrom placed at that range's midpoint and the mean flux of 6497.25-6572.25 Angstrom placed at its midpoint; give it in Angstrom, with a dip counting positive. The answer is -2.11 Angstrom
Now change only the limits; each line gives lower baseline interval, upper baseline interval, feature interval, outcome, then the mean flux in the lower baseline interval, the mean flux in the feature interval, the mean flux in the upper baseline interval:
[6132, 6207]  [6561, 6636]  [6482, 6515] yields -2.5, 4.06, 5.17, 5.03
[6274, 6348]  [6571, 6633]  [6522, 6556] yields -3.1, 4.62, 5.3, 4.92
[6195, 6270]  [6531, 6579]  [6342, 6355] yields -0.8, 4.08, 4.83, 5.39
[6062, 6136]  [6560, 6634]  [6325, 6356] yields -3.2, 3.34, 4.6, 5.04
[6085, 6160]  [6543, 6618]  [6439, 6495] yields -4.1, 3.48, 5.12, 5.19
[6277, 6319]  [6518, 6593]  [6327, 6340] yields 1.3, 4.75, 4.36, 5.28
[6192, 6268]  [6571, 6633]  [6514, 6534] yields -1.5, 4.08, 5.09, 4.92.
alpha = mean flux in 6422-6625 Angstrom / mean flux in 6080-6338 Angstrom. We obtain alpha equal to 1.3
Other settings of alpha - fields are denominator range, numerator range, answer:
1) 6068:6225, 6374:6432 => 1.34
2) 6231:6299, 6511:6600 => 1.22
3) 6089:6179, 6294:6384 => 1.34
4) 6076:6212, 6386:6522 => 1.36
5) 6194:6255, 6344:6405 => 1.23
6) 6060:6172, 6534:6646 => 1.45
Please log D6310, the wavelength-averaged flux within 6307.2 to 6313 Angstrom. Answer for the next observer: 4.85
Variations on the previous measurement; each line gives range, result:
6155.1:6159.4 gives 3.92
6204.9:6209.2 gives 4.34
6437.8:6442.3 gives 4.77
